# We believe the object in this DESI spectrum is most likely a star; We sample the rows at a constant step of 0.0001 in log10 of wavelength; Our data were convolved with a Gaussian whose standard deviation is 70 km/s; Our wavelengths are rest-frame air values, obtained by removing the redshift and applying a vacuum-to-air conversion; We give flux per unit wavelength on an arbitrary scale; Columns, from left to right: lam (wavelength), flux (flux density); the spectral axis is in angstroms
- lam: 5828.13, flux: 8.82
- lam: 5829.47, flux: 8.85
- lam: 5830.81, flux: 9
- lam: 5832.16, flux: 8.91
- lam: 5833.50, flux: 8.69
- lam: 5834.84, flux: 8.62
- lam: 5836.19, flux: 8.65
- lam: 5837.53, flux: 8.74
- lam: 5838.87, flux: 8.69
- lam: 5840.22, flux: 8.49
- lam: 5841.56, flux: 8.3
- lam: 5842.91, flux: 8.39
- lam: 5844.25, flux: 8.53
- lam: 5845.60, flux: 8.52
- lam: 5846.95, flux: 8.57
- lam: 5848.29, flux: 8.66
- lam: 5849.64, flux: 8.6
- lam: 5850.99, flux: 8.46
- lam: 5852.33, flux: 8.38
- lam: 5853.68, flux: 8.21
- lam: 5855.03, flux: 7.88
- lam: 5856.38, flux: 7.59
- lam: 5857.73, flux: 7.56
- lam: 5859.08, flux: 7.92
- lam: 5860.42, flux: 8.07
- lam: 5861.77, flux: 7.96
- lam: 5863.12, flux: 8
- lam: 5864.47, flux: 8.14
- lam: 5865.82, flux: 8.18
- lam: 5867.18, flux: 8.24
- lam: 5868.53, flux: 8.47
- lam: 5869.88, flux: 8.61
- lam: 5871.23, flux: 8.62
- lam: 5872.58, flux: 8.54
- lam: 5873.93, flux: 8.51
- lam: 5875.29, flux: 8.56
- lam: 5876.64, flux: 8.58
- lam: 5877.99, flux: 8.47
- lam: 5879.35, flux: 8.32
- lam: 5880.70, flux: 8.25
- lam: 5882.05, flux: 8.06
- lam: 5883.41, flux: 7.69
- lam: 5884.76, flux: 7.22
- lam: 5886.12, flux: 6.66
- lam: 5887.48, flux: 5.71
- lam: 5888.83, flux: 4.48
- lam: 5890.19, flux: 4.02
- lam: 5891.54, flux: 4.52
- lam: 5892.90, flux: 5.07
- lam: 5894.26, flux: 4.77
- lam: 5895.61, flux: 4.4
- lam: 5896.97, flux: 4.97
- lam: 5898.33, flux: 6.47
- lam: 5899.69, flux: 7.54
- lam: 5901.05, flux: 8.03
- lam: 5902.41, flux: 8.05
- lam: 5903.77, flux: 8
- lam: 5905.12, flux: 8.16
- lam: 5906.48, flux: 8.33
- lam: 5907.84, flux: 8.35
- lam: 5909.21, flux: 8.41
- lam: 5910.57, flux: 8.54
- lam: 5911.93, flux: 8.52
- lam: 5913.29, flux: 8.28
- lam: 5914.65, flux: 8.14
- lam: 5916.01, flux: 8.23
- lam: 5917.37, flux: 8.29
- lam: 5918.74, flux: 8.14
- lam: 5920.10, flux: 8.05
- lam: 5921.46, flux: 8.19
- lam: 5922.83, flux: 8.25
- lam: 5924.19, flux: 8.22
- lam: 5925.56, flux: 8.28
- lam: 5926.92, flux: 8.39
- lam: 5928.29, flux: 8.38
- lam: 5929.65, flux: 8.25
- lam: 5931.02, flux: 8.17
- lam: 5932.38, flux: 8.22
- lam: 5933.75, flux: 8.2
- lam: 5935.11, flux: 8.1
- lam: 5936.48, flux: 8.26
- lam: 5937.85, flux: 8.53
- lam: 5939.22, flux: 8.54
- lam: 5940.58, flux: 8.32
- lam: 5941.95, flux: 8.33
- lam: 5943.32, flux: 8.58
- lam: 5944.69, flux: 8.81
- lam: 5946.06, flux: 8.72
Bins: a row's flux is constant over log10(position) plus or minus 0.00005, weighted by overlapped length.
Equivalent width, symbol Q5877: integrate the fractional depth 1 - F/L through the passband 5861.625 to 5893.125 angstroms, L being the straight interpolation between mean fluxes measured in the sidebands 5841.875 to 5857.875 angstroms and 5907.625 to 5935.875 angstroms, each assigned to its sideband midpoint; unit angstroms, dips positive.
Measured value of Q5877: 3.1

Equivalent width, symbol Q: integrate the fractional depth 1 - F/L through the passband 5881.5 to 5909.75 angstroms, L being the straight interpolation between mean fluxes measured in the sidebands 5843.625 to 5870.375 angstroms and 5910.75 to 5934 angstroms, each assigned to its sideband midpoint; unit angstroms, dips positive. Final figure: 5.63 angstroms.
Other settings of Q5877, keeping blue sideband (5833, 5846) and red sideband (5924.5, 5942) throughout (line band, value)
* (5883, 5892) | 2.89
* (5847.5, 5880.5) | 0.86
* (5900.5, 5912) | 0.17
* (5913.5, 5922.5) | 0.18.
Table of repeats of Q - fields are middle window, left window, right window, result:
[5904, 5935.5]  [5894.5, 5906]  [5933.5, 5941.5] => -2.6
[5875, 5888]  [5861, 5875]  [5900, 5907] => 0.8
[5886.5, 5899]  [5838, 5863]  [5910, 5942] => 5.0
